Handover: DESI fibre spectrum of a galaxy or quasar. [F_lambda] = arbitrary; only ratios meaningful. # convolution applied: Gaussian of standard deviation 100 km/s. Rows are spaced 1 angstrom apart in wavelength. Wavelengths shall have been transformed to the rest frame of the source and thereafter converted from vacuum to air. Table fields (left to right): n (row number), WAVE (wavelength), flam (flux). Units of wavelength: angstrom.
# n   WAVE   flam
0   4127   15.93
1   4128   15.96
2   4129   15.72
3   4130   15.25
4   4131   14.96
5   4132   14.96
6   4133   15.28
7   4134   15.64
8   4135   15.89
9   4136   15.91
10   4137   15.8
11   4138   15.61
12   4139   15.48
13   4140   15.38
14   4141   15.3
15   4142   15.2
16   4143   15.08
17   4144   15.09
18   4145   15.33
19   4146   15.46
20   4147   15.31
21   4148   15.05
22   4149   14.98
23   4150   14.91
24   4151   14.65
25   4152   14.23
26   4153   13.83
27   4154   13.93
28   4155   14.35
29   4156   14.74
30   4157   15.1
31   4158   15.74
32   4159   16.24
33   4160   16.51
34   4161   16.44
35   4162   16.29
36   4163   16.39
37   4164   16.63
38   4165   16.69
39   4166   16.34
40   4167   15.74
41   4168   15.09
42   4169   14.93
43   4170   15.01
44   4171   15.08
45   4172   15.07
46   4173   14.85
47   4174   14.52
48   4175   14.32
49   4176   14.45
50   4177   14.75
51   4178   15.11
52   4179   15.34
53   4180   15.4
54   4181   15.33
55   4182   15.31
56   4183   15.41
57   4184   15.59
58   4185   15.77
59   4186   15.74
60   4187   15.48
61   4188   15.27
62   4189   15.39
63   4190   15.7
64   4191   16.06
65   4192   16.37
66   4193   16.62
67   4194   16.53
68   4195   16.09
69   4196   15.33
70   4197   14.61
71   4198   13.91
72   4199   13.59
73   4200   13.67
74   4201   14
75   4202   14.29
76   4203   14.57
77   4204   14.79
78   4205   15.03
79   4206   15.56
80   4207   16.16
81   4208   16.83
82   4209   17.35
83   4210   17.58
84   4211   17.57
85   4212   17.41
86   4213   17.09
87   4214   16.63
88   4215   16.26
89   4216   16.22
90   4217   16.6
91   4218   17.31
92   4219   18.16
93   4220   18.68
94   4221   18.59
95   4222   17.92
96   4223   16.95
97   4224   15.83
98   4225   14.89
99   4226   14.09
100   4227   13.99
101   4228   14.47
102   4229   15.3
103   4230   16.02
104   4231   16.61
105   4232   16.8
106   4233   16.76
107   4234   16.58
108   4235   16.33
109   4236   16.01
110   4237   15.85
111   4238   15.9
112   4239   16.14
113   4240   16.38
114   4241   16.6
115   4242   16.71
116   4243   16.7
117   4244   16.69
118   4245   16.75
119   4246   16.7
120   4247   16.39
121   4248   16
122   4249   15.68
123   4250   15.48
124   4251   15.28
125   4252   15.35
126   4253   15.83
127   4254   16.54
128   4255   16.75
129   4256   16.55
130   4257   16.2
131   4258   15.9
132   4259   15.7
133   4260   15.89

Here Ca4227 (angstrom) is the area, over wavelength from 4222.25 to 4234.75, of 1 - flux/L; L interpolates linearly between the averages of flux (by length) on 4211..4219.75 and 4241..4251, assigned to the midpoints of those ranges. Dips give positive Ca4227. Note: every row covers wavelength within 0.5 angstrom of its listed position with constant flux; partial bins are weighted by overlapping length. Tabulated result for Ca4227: 0.7 angstrom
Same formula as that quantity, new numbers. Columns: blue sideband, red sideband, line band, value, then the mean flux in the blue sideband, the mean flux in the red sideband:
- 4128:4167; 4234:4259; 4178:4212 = 0.5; 15.4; 16.2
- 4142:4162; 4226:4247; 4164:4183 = 0.2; 15.1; 16.1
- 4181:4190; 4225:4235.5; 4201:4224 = -1.5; 15.5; 15.7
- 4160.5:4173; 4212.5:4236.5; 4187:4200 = 0.6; 15.8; 16.4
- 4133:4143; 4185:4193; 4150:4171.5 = 0.3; 15.5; 15.8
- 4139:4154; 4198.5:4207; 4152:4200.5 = -2.0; 15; 14.5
